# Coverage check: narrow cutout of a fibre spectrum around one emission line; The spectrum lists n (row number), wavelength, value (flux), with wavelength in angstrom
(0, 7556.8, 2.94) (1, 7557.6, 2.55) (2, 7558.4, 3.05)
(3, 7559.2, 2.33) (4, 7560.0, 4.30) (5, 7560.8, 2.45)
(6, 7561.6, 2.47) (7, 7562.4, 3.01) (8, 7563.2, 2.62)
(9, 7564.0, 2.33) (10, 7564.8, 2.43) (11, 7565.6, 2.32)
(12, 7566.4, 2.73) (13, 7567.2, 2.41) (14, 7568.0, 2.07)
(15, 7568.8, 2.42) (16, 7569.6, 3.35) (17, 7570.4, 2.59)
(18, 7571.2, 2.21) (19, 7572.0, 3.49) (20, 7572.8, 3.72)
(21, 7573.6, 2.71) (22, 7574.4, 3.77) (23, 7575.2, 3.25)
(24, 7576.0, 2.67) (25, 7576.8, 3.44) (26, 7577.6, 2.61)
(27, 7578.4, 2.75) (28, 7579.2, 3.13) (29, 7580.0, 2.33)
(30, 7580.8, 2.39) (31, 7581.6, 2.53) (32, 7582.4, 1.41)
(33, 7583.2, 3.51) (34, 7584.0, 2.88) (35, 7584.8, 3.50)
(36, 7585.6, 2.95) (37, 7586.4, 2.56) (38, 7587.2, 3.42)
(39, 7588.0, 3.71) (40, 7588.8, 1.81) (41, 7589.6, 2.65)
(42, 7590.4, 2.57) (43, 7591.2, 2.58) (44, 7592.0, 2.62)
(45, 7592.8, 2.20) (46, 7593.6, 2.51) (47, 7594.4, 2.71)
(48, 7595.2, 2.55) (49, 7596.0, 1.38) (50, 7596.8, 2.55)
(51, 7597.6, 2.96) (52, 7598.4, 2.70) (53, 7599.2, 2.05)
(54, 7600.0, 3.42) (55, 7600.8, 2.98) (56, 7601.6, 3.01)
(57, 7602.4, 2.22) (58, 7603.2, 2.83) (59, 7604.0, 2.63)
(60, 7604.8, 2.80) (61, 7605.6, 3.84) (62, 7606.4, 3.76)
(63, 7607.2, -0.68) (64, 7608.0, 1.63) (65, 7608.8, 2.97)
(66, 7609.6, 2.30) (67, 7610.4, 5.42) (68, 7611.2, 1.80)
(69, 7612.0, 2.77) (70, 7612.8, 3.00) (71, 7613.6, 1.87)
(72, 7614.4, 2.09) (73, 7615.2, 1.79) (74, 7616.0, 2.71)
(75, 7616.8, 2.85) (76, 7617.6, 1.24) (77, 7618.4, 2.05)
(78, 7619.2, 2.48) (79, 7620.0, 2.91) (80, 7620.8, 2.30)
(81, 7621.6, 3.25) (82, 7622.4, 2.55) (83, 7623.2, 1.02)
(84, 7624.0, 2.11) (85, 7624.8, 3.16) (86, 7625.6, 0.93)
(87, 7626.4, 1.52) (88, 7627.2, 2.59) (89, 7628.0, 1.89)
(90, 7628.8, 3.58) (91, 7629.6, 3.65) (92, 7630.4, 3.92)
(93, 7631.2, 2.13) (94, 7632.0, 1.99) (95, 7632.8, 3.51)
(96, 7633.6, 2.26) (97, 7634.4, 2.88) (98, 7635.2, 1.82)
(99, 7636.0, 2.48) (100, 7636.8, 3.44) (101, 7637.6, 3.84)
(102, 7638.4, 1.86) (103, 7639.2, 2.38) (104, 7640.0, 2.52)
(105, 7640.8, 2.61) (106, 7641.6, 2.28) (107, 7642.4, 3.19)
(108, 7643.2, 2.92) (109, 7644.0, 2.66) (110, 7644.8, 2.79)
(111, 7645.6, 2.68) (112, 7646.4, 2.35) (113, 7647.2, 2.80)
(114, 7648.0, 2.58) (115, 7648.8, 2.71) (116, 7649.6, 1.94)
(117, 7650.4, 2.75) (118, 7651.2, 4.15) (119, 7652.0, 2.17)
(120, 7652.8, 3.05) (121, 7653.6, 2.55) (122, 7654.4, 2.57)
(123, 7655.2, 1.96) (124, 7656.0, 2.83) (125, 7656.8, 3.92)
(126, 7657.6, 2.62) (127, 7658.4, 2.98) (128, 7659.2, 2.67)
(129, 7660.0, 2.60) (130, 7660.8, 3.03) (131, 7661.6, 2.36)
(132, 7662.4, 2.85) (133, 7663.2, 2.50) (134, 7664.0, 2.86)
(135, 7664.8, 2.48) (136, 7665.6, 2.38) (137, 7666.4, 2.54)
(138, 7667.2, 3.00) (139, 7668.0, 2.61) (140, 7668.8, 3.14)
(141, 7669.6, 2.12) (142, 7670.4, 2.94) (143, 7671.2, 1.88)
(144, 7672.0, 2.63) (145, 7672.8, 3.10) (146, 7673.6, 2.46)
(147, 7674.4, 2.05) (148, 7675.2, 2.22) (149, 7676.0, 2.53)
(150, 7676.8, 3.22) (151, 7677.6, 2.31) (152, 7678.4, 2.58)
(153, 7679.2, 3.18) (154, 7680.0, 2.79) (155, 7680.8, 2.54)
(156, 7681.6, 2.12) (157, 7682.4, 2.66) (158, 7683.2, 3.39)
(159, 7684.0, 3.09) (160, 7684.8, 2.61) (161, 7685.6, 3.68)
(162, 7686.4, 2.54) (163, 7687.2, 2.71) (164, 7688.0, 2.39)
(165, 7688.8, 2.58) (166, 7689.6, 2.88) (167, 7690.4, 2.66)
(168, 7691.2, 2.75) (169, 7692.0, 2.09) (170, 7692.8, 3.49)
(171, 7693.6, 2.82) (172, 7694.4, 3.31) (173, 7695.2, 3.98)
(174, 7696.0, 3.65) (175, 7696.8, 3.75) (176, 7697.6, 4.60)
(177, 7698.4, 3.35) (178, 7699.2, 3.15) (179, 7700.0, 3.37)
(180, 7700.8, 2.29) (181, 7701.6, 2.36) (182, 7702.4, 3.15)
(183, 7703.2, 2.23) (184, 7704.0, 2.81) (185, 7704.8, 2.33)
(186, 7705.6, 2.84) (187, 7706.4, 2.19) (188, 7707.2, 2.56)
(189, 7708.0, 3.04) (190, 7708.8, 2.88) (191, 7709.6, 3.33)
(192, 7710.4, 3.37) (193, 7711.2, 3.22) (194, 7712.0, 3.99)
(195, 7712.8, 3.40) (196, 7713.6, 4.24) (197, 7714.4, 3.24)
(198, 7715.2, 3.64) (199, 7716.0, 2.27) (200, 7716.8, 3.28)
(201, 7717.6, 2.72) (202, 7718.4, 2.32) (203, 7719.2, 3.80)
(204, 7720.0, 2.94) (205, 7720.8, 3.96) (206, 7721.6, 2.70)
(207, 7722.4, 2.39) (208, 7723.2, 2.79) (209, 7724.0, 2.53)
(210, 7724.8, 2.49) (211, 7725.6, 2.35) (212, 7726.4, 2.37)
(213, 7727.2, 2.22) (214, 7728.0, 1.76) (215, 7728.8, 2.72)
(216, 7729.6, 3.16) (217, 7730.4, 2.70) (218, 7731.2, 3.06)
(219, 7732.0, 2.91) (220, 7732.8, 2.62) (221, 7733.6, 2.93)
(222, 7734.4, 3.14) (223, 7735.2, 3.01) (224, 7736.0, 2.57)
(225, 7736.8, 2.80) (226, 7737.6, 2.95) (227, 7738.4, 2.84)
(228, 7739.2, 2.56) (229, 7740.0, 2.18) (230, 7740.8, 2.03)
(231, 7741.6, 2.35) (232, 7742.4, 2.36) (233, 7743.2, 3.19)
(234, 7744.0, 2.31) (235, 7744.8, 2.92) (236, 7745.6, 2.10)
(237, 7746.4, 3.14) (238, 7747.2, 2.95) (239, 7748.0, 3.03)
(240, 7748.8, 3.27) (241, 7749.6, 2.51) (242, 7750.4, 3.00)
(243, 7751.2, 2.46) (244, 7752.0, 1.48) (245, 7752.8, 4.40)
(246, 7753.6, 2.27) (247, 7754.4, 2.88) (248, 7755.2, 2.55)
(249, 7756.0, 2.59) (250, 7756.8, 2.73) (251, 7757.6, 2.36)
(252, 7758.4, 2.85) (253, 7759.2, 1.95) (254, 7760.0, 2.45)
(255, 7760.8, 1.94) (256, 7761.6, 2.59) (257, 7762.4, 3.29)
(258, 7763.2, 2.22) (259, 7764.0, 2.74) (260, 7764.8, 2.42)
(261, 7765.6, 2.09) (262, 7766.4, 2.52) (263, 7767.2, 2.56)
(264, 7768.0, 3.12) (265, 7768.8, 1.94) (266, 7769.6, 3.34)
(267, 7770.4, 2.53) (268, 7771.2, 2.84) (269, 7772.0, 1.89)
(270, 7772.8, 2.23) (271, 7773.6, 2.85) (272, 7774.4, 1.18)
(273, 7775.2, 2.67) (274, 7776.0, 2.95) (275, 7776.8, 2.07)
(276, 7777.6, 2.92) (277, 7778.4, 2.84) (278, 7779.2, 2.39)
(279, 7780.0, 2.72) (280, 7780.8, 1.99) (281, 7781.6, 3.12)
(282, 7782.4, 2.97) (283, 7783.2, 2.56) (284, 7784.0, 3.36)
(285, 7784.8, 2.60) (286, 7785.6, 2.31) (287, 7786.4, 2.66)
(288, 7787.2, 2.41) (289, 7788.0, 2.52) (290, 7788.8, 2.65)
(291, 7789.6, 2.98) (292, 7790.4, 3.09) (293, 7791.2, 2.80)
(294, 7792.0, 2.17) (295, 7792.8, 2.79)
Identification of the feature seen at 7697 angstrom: [S II]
